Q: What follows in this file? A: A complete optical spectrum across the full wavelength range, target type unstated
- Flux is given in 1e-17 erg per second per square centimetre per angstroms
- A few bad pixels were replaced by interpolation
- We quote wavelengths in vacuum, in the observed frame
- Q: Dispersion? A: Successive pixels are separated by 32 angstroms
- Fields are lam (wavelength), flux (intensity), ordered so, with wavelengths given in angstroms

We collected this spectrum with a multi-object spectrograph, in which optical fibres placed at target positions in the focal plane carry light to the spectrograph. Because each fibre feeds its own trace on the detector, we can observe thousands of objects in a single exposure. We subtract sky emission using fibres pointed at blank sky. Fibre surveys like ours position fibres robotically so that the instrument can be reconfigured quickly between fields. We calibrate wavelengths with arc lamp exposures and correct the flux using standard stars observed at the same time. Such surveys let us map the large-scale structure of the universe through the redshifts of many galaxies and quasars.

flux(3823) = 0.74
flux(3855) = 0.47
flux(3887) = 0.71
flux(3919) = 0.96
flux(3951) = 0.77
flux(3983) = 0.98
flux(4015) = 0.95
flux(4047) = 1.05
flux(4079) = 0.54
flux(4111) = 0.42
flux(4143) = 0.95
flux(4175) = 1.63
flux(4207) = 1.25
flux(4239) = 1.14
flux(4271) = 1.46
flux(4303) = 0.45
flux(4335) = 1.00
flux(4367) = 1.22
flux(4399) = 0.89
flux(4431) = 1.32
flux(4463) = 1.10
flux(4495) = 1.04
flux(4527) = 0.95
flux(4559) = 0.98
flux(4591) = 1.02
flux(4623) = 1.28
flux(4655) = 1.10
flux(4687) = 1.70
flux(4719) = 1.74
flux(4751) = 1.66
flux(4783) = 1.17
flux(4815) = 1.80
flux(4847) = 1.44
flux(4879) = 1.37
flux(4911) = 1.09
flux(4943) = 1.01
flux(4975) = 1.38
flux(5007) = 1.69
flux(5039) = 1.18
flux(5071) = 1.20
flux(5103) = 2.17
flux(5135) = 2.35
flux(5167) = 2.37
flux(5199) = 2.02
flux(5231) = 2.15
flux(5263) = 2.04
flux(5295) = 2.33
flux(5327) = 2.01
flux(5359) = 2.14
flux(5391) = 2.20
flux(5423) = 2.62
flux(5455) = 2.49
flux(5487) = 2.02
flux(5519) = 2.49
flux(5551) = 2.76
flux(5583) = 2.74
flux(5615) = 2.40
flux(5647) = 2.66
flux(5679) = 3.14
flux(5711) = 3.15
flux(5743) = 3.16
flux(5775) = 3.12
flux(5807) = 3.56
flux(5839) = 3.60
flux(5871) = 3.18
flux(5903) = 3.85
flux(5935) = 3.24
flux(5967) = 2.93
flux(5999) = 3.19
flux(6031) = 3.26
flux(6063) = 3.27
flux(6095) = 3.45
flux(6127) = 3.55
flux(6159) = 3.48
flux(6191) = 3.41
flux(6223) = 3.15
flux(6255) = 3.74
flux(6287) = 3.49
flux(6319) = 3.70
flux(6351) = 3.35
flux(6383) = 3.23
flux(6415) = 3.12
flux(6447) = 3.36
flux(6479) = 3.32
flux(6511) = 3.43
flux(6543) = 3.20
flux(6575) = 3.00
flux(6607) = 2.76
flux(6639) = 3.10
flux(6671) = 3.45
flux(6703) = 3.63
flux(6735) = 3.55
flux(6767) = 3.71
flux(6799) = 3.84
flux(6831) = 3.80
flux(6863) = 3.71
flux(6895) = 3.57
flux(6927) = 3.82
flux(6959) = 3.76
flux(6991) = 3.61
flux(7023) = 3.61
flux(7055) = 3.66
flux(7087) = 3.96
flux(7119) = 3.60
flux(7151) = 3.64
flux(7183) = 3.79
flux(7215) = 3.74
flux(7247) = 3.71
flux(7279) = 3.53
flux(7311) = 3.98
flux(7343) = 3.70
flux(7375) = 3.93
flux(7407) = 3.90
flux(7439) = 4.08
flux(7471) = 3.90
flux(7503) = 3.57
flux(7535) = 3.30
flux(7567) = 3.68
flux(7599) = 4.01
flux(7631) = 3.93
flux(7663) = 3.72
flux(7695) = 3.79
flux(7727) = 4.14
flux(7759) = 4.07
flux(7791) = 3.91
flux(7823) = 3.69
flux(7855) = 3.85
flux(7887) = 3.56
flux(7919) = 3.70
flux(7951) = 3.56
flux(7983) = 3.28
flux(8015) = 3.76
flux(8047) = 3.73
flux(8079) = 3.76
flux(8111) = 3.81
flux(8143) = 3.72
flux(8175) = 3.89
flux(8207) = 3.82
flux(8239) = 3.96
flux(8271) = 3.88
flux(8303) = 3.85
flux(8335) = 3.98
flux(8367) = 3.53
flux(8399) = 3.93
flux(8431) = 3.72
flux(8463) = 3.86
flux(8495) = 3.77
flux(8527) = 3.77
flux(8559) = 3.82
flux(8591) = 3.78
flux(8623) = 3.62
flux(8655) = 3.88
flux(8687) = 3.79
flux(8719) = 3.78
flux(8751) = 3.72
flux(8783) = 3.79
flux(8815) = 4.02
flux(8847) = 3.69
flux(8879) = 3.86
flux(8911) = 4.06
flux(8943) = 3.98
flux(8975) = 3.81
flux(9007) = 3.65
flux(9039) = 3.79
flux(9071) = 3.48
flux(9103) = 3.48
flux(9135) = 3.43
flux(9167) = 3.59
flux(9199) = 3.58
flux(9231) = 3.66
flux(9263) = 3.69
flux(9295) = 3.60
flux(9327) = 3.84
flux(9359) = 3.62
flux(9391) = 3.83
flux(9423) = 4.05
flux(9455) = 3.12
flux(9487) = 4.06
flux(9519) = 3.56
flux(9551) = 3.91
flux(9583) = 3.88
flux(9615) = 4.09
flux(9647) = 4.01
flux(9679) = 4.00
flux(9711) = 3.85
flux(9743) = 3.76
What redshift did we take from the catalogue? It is 0.277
